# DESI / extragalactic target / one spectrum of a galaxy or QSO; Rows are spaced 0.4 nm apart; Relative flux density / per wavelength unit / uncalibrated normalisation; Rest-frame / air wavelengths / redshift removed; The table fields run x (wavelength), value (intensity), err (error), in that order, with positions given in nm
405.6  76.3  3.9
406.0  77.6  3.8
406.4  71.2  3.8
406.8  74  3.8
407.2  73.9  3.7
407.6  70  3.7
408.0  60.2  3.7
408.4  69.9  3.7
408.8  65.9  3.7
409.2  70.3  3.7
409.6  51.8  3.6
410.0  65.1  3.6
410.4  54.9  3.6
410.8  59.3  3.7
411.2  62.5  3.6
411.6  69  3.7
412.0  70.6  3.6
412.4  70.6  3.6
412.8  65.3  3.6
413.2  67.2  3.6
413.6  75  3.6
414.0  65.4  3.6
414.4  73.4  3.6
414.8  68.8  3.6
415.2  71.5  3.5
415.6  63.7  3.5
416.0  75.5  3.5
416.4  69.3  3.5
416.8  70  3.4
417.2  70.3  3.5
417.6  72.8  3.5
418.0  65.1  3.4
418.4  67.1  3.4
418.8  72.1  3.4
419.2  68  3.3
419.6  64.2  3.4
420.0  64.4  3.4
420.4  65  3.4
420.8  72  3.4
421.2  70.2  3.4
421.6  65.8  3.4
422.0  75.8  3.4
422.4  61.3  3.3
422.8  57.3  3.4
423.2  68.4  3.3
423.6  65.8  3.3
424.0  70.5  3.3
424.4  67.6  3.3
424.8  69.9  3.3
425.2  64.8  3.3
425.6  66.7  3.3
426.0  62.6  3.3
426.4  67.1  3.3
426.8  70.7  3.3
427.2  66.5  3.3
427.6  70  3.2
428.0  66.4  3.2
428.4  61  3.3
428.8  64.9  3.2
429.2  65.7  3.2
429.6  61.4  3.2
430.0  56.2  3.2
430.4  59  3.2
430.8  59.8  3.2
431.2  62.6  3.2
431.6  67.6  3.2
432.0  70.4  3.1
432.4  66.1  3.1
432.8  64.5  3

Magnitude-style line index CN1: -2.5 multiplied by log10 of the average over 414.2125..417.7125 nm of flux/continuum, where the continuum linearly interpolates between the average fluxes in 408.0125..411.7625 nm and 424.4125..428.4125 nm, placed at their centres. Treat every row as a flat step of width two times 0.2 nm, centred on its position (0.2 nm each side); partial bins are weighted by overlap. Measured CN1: -0.098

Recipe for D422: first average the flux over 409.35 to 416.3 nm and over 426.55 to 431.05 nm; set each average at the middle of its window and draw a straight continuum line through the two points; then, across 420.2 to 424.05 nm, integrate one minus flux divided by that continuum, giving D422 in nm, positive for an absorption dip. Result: -0.127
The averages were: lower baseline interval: 66.5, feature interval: 67.1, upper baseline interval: 63.8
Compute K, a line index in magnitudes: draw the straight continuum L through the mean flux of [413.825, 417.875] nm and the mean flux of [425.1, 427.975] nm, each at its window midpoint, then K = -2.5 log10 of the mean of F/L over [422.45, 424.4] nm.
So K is 0.04 mag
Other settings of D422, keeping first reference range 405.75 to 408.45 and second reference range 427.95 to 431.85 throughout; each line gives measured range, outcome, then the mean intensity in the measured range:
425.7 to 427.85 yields -0.13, 67.3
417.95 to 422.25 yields -0.13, 68.2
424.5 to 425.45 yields -0.04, 67.3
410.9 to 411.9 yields 0.06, 65.6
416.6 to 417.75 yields -0.06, 71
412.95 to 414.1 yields -0.01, 69.4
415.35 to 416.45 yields -0.03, 69.6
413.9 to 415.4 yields -0.04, 70.1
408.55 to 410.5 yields 0.22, 62.2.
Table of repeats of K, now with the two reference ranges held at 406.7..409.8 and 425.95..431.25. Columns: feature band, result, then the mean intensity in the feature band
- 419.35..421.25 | -0.03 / 66.9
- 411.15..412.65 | -0.04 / 68.6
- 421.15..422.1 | -0.08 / 70.1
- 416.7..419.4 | -0.06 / 69.3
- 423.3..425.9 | -0.05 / 67.4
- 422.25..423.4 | 0.04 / 62.4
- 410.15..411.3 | 0.13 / 58.9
